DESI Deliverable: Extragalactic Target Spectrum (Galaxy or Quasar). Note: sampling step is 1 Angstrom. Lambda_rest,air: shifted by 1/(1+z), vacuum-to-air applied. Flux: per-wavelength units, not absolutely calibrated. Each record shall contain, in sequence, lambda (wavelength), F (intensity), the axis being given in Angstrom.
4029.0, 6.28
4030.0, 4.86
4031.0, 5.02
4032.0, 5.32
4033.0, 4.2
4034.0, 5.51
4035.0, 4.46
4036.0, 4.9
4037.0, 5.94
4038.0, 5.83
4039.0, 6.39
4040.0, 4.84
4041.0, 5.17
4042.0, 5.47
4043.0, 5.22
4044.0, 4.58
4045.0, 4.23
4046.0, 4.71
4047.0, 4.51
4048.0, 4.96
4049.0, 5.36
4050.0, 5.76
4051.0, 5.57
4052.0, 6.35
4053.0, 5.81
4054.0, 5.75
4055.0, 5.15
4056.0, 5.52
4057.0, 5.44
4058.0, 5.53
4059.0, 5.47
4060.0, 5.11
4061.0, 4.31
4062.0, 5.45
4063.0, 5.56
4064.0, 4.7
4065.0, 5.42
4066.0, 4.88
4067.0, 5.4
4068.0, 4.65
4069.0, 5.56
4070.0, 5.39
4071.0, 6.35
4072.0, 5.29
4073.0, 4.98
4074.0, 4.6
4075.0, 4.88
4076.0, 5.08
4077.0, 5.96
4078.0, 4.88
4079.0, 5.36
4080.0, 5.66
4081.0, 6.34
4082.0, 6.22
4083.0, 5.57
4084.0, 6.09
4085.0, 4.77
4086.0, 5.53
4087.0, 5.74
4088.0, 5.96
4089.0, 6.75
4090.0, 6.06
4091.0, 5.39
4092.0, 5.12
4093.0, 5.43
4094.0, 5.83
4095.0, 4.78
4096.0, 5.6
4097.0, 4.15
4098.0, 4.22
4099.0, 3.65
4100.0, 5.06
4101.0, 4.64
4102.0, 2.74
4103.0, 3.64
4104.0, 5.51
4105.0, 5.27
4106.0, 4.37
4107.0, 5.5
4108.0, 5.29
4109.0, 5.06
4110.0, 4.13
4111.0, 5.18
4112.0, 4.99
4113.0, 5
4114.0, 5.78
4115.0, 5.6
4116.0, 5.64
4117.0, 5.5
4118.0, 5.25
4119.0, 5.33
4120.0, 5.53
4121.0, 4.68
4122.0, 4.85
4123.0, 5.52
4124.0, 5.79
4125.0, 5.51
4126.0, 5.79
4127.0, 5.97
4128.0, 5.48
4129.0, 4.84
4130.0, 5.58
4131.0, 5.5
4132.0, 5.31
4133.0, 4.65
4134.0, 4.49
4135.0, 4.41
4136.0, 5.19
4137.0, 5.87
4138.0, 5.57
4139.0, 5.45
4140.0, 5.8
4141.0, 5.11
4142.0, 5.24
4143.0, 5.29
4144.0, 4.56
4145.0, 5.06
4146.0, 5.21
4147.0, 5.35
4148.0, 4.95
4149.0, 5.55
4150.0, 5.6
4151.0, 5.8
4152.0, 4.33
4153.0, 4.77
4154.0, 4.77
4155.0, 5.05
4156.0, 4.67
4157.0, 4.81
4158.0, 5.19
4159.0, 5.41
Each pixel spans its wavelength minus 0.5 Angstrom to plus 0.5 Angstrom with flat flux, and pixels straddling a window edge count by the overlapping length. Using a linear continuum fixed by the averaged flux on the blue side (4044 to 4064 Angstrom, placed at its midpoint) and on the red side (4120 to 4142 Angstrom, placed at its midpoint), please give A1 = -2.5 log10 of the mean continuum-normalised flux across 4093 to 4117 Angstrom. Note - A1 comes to 0.088 mag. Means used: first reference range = 5.26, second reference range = 5.31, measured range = 4.88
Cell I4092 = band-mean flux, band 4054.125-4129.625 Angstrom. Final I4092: 5.25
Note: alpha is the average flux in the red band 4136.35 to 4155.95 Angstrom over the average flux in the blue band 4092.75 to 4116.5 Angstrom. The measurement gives 1.07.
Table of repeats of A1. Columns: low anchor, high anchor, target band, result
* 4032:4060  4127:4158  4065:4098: -0.04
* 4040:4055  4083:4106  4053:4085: -0.04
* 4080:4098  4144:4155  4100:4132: 0.04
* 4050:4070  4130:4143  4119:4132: -0.03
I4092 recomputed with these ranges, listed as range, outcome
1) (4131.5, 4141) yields 5.19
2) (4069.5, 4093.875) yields 5.56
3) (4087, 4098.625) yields 5.39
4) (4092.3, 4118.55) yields 4.92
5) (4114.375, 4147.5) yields 5.3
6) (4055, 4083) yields 5.33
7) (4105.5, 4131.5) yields 5.29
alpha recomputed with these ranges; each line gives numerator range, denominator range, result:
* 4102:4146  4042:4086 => 0.98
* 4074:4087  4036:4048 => 1.07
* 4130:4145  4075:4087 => 0.93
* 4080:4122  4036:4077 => 0.98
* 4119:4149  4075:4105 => 1.01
